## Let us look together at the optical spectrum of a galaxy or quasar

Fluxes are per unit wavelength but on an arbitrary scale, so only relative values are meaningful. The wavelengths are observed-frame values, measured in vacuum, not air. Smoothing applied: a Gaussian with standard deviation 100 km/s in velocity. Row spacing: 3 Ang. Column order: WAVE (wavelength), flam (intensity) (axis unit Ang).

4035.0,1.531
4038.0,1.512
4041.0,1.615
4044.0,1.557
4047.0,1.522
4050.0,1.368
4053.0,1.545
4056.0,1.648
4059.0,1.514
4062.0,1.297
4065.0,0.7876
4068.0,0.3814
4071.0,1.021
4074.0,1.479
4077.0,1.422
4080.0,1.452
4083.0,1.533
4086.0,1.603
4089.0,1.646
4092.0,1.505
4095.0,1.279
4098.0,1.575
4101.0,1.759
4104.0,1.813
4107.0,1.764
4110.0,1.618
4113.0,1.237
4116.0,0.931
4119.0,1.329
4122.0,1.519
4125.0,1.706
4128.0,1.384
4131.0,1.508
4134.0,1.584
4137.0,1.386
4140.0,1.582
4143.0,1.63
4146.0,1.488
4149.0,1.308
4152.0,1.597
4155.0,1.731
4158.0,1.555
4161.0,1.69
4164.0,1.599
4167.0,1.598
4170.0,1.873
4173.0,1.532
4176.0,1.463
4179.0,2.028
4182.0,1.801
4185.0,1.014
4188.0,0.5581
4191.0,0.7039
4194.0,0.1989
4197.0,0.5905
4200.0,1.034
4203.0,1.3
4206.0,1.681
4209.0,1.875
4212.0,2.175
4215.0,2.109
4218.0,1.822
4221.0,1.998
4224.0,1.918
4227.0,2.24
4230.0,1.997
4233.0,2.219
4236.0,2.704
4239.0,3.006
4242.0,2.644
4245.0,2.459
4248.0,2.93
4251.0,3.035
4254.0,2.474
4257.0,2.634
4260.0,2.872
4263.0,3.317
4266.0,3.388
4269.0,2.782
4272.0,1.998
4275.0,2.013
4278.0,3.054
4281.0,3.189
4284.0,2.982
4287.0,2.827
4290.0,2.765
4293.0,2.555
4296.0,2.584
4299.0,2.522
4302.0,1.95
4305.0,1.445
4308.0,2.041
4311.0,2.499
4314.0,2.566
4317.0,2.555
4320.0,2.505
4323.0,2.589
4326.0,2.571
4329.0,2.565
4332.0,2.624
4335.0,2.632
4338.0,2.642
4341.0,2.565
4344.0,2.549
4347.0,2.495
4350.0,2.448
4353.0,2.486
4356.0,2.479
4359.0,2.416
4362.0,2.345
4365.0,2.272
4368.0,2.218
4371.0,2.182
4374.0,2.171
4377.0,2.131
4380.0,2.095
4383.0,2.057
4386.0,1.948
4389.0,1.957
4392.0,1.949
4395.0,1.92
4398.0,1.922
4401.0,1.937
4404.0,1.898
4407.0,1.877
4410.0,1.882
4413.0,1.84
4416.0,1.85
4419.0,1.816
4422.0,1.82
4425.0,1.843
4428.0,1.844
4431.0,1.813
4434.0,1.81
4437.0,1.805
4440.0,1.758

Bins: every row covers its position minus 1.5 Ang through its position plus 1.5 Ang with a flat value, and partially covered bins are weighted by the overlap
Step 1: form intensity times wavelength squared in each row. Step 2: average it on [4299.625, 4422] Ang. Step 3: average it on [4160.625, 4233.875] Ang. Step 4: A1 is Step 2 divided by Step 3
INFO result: 1.54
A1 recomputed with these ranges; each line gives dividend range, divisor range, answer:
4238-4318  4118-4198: 1.97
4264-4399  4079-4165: 1.74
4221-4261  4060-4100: 2.07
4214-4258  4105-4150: 1.73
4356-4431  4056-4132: 1.65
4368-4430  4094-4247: 1.32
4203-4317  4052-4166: 1.81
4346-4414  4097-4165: 1.56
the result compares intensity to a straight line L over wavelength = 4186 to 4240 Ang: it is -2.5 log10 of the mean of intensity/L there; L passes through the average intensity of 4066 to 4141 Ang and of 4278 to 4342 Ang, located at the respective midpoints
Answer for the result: 0.23 mag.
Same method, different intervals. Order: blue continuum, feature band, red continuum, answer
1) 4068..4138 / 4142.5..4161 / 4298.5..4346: 0.08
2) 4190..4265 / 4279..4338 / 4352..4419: -0.21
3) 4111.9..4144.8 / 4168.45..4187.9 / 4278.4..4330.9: 0.13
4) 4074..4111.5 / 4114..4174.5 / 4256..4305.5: 0.23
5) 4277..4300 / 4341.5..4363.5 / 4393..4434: -0.06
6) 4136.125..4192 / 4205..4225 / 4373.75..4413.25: -0.22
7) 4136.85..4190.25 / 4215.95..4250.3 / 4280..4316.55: -0.17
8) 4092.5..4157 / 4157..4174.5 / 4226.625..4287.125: 0.15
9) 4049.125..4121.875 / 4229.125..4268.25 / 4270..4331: -0.23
